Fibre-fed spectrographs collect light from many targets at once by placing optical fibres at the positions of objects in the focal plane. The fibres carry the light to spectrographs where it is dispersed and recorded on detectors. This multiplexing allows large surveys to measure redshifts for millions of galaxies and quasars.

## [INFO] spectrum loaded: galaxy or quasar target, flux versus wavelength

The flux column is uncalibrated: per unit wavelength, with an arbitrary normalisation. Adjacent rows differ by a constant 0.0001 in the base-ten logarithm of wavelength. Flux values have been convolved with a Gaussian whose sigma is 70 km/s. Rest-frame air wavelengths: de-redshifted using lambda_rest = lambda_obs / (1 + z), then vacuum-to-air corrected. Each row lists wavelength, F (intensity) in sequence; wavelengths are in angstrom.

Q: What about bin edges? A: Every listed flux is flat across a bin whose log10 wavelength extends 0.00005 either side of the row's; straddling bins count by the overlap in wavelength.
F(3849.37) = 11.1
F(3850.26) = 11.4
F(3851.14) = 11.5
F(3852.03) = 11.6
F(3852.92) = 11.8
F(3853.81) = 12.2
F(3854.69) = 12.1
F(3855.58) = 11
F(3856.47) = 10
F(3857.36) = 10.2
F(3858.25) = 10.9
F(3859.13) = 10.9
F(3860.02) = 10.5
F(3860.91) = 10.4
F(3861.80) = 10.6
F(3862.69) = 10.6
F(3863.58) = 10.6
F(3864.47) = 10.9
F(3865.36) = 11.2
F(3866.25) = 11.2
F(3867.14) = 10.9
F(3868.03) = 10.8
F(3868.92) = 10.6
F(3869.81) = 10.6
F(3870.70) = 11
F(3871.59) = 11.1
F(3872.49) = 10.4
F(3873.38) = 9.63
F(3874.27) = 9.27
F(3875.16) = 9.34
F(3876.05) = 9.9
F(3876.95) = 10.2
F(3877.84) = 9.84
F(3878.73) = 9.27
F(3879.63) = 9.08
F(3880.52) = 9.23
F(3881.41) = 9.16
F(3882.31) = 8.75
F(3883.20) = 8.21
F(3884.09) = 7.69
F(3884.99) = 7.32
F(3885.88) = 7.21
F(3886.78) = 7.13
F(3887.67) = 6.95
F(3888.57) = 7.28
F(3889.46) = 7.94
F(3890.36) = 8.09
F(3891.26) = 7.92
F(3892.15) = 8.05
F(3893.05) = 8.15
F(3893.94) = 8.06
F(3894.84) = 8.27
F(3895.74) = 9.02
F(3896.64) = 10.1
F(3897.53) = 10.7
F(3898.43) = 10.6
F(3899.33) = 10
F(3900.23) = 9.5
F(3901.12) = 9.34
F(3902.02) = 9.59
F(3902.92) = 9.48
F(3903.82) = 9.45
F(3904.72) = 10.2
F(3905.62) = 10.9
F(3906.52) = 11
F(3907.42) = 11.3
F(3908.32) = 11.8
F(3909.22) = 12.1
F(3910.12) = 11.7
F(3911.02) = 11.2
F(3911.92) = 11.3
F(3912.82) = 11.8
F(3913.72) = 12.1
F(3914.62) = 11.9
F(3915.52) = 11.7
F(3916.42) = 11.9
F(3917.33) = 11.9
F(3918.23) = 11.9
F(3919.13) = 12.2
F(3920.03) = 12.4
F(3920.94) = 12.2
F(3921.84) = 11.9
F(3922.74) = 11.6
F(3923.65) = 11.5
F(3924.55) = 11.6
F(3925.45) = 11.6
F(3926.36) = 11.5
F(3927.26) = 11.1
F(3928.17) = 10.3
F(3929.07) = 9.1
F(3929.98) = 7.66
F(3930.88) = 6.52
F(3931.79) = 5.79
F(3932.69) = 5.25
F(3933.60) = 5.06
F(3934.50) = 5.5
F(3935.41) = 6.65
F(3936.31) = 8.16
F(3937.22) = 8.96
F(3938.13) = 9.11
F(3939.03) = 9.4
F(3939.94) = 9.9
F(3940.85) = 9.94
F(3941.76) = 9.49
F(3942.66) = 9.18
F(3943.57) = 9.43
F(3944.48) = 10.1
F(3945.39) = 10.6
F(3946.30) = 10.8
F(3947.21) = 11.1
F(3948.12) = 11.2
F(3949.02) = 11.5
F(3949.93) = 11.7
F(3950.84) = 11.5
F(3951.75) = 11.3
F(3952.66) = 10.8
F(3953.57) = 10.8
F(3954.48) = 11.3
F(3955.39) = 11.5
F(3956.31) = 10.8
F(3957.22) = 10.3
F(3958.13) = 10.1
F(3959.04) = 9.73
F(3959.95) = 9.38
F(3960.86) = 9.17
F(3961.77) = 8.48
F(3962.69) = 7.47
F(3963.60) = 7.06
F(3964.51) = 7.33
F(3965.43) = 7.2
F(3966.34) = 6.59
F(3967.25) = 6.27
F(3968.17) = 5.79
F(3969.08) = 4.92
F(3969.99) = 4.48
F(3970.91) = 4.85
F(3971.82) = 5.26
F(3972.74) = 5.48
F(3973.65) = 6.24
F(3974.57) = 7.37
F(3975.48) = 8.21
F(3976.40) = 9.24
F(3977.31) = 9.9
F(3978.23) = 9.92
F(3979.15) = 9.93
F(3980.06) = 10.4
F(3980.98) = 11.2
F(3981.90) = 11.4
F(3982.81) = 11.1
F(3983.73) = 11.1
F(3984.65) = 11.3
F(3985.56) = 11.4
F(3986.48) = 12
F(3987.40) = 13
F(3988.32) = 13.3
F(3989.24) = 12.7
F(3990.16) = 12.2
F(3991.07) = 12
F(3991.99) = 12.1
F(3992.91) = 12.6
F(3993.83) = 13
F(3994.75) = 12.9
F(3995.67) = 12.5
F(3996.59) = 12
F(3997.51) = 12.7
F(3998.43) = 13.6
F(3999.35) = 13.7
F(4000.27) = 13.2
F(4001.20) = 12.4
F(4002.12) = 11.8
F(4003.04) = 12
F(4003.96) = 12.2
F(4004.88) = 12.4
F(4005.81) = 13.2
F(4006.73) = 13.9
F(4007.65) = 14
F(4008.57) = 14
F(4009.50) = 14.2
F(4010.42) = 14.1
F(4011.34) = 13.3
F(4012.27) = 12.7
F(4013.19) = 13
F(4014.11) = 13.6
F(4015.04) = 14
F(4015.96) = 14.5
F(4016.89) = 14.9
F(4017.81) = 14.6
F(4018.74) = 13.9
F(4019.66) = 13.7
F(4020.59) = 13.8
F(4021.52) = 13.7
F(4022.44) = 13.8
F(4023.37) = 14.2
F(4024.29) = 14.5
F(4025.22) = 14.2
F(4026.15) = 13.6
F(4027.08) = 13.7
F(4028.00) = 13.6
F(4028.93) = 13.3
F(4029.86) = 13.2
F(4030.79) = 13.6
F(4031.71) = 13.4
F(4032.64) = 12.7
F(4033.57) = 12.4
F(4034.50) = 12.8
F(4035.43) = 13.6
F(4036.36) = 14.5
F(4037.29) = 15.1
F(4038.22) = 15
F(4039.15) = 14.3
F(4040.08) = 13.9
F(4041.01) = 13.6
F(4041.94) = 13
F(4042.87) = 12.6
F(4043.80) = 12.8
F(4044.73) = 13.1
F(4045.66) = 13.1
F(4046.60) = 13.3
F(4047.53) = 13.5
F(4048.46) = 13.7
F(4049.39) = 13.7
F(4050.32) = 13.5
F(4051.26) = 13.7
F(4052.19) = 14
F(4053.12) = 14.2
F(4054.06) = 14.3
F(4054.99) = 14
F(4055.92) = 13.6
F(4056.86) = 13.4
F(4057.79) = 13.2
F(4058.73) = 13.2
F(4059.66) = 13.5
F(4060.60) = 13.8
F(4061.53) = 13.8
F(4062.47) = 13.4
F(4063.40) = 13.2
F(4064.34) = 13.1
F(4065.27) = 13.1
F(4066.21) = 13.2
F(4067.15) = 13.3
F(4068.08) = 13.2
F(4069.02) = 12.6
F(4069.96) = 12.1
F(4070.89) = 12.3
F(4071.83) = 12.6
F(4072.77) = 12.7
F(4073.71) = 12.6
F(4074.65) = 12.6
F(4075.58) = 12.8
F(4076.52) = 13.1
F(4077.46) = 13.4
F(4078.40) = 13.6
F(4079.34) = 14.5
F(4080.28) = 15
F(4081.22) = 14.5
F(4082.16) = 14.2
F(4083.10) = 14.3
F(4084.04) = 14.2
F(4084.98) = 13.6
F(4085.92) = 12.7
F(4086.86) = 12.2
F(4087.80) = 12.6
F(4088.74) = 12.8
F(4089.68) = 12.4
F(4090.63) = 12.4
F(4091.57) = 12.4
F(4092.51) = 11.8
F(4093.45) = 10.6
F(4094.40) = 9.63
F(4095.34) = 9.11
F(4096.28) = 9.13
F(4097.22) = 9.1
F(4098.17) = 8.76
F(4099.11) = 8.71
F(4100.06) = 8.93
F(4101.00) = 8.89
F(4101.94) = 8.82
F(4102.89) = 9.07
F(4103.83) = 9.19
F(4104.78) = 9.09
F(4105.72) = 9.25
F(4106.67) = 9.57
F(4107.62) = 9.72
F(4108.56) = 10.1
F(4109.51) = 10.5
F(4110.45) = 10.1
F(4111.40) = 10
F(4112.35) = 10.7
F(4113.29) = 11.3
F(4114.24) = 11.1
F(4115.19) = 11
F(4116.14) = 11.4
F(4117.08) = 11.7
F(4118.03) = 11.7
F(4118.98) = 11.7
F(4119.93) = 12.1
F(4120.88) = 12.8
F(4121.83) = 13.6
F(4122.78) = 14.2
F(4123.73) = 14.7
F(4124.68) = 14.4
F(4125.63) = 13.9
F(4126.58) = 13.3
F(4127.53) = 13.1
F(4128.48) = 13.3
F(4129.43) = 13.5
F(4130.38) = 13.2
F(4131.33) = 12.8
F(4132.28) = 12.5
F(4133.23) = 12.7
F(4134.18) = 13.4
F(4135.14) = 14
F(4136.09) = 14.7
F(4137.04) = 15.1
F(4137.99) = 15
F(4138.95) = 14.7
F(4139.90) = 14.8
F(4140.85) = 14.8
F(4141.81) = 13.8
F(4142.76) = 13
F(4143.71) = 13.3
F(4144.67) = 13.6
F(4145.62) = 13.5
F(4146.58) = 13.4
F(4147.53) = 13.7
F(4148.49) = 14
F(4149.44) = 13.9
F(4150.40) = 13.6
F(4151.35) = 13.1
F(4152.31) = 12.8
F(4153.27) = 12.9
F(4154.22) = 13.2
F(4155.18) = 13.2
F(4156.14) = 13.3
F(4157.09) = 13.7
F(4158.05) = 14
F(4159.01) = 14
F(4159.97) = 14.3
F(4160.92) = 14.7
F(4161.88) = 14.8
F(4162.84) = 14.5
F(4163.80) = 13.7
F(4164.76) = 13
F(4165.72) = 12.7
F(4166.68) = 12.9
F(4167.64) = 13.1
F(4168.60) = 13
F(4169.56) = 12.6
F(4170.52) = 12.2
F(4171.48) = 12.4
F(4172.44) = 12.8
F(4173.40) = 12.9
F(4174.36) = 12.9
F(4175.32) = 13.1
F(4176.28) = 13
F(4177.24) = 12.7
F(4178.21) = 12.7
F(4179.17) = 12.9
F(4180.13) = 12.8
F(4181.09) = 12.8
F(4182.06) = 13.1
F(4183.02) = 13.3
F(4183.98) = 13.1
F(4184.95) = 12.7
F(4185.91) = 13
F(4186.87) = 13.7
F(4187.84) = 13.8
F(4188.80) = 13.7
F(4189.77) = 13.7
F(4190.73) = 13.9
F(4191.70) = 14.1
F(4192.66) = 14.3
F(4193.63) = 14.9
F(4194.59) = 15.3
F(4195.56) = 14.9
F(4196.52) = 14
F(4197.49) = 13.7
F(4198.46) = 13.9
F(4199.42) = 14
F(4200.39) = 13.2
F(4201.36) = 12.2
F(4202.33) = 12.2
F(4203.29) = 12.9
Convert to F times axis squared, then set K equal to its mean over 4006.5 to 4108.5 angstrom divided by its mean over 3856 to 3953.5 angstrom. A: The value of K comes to 1.40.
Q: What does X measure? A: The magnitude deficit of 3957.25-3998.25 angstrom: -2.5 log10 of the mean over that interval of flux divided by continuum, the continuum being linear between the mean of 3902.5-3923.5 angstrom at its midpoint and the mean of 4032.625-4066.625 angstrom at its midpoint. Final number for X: 0.28 mag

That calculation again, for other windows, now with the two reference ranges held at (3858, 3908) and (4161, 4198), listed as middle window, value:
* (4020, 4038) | -0.193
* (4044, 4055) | -0.164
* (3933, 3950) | 0.118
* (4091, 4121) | 0.214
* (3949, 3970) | 0.170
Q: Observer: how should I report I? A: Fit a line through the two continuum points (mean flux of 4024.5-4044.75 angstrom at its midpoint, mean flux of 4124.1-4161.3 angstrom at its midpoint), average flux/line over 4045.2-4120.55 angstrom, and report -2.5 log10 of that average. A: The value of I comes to 0.13 mag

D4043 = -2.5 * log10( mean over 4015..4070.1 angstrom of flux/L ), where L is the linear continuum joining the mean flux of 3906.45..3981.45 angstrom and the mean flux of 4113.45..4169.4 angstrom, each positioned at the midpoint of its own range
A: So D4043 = -0.19 mag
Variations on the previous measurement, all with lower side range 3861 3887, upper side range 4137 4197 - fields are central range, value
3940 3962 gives 0.03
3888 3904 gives 0.12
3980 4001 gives -0.09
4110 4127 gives 0.06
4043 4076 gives -0.09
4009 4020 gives -0.20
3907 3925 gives -0.15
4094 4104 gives 0.37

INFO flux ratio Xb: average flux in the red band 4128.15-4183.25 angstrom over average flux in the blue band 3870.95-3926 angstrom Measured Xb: 1.34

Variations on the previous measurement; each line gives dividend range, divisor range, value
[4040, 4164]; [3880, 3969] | 1.33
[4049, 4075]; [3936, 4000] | 1.33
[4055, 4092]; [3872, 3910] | 1.43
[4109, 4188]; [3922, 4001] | 1.34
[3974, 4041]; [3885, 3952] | 1.30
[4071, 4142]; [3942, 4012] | 1.15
